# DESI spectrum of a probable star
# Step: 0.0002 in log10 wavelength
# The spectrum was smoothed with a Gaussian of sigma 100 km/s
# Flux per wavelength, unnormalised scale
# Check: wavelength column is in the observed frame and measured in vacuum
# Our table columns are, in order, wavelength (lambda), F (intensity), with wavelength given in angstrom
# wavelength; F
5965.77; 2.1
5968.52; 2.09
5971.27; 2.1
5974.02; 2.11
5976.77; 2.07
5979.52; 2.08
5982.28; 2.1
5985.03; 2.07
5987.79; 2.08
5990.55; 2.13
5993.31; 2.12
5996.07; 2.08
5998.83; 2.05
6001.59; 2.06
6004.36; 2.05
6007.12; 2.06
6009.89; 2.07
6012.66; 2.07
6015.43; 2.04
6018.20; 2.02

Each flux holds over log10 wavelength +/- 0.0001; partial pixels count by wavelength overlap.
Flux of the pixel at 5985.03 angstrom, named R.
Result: 2.07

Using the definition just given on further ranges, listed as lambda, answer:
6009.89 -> 2.07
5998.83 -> 2.05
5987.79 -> 2.08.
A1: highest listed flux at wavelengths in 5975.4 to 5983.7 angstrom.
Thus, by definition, 2.1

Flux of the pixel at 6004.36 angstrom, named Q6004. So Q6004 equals 2.05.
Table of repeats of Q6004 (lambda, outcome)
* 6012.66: 2.07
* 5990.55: 2.13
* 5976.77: 2.07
